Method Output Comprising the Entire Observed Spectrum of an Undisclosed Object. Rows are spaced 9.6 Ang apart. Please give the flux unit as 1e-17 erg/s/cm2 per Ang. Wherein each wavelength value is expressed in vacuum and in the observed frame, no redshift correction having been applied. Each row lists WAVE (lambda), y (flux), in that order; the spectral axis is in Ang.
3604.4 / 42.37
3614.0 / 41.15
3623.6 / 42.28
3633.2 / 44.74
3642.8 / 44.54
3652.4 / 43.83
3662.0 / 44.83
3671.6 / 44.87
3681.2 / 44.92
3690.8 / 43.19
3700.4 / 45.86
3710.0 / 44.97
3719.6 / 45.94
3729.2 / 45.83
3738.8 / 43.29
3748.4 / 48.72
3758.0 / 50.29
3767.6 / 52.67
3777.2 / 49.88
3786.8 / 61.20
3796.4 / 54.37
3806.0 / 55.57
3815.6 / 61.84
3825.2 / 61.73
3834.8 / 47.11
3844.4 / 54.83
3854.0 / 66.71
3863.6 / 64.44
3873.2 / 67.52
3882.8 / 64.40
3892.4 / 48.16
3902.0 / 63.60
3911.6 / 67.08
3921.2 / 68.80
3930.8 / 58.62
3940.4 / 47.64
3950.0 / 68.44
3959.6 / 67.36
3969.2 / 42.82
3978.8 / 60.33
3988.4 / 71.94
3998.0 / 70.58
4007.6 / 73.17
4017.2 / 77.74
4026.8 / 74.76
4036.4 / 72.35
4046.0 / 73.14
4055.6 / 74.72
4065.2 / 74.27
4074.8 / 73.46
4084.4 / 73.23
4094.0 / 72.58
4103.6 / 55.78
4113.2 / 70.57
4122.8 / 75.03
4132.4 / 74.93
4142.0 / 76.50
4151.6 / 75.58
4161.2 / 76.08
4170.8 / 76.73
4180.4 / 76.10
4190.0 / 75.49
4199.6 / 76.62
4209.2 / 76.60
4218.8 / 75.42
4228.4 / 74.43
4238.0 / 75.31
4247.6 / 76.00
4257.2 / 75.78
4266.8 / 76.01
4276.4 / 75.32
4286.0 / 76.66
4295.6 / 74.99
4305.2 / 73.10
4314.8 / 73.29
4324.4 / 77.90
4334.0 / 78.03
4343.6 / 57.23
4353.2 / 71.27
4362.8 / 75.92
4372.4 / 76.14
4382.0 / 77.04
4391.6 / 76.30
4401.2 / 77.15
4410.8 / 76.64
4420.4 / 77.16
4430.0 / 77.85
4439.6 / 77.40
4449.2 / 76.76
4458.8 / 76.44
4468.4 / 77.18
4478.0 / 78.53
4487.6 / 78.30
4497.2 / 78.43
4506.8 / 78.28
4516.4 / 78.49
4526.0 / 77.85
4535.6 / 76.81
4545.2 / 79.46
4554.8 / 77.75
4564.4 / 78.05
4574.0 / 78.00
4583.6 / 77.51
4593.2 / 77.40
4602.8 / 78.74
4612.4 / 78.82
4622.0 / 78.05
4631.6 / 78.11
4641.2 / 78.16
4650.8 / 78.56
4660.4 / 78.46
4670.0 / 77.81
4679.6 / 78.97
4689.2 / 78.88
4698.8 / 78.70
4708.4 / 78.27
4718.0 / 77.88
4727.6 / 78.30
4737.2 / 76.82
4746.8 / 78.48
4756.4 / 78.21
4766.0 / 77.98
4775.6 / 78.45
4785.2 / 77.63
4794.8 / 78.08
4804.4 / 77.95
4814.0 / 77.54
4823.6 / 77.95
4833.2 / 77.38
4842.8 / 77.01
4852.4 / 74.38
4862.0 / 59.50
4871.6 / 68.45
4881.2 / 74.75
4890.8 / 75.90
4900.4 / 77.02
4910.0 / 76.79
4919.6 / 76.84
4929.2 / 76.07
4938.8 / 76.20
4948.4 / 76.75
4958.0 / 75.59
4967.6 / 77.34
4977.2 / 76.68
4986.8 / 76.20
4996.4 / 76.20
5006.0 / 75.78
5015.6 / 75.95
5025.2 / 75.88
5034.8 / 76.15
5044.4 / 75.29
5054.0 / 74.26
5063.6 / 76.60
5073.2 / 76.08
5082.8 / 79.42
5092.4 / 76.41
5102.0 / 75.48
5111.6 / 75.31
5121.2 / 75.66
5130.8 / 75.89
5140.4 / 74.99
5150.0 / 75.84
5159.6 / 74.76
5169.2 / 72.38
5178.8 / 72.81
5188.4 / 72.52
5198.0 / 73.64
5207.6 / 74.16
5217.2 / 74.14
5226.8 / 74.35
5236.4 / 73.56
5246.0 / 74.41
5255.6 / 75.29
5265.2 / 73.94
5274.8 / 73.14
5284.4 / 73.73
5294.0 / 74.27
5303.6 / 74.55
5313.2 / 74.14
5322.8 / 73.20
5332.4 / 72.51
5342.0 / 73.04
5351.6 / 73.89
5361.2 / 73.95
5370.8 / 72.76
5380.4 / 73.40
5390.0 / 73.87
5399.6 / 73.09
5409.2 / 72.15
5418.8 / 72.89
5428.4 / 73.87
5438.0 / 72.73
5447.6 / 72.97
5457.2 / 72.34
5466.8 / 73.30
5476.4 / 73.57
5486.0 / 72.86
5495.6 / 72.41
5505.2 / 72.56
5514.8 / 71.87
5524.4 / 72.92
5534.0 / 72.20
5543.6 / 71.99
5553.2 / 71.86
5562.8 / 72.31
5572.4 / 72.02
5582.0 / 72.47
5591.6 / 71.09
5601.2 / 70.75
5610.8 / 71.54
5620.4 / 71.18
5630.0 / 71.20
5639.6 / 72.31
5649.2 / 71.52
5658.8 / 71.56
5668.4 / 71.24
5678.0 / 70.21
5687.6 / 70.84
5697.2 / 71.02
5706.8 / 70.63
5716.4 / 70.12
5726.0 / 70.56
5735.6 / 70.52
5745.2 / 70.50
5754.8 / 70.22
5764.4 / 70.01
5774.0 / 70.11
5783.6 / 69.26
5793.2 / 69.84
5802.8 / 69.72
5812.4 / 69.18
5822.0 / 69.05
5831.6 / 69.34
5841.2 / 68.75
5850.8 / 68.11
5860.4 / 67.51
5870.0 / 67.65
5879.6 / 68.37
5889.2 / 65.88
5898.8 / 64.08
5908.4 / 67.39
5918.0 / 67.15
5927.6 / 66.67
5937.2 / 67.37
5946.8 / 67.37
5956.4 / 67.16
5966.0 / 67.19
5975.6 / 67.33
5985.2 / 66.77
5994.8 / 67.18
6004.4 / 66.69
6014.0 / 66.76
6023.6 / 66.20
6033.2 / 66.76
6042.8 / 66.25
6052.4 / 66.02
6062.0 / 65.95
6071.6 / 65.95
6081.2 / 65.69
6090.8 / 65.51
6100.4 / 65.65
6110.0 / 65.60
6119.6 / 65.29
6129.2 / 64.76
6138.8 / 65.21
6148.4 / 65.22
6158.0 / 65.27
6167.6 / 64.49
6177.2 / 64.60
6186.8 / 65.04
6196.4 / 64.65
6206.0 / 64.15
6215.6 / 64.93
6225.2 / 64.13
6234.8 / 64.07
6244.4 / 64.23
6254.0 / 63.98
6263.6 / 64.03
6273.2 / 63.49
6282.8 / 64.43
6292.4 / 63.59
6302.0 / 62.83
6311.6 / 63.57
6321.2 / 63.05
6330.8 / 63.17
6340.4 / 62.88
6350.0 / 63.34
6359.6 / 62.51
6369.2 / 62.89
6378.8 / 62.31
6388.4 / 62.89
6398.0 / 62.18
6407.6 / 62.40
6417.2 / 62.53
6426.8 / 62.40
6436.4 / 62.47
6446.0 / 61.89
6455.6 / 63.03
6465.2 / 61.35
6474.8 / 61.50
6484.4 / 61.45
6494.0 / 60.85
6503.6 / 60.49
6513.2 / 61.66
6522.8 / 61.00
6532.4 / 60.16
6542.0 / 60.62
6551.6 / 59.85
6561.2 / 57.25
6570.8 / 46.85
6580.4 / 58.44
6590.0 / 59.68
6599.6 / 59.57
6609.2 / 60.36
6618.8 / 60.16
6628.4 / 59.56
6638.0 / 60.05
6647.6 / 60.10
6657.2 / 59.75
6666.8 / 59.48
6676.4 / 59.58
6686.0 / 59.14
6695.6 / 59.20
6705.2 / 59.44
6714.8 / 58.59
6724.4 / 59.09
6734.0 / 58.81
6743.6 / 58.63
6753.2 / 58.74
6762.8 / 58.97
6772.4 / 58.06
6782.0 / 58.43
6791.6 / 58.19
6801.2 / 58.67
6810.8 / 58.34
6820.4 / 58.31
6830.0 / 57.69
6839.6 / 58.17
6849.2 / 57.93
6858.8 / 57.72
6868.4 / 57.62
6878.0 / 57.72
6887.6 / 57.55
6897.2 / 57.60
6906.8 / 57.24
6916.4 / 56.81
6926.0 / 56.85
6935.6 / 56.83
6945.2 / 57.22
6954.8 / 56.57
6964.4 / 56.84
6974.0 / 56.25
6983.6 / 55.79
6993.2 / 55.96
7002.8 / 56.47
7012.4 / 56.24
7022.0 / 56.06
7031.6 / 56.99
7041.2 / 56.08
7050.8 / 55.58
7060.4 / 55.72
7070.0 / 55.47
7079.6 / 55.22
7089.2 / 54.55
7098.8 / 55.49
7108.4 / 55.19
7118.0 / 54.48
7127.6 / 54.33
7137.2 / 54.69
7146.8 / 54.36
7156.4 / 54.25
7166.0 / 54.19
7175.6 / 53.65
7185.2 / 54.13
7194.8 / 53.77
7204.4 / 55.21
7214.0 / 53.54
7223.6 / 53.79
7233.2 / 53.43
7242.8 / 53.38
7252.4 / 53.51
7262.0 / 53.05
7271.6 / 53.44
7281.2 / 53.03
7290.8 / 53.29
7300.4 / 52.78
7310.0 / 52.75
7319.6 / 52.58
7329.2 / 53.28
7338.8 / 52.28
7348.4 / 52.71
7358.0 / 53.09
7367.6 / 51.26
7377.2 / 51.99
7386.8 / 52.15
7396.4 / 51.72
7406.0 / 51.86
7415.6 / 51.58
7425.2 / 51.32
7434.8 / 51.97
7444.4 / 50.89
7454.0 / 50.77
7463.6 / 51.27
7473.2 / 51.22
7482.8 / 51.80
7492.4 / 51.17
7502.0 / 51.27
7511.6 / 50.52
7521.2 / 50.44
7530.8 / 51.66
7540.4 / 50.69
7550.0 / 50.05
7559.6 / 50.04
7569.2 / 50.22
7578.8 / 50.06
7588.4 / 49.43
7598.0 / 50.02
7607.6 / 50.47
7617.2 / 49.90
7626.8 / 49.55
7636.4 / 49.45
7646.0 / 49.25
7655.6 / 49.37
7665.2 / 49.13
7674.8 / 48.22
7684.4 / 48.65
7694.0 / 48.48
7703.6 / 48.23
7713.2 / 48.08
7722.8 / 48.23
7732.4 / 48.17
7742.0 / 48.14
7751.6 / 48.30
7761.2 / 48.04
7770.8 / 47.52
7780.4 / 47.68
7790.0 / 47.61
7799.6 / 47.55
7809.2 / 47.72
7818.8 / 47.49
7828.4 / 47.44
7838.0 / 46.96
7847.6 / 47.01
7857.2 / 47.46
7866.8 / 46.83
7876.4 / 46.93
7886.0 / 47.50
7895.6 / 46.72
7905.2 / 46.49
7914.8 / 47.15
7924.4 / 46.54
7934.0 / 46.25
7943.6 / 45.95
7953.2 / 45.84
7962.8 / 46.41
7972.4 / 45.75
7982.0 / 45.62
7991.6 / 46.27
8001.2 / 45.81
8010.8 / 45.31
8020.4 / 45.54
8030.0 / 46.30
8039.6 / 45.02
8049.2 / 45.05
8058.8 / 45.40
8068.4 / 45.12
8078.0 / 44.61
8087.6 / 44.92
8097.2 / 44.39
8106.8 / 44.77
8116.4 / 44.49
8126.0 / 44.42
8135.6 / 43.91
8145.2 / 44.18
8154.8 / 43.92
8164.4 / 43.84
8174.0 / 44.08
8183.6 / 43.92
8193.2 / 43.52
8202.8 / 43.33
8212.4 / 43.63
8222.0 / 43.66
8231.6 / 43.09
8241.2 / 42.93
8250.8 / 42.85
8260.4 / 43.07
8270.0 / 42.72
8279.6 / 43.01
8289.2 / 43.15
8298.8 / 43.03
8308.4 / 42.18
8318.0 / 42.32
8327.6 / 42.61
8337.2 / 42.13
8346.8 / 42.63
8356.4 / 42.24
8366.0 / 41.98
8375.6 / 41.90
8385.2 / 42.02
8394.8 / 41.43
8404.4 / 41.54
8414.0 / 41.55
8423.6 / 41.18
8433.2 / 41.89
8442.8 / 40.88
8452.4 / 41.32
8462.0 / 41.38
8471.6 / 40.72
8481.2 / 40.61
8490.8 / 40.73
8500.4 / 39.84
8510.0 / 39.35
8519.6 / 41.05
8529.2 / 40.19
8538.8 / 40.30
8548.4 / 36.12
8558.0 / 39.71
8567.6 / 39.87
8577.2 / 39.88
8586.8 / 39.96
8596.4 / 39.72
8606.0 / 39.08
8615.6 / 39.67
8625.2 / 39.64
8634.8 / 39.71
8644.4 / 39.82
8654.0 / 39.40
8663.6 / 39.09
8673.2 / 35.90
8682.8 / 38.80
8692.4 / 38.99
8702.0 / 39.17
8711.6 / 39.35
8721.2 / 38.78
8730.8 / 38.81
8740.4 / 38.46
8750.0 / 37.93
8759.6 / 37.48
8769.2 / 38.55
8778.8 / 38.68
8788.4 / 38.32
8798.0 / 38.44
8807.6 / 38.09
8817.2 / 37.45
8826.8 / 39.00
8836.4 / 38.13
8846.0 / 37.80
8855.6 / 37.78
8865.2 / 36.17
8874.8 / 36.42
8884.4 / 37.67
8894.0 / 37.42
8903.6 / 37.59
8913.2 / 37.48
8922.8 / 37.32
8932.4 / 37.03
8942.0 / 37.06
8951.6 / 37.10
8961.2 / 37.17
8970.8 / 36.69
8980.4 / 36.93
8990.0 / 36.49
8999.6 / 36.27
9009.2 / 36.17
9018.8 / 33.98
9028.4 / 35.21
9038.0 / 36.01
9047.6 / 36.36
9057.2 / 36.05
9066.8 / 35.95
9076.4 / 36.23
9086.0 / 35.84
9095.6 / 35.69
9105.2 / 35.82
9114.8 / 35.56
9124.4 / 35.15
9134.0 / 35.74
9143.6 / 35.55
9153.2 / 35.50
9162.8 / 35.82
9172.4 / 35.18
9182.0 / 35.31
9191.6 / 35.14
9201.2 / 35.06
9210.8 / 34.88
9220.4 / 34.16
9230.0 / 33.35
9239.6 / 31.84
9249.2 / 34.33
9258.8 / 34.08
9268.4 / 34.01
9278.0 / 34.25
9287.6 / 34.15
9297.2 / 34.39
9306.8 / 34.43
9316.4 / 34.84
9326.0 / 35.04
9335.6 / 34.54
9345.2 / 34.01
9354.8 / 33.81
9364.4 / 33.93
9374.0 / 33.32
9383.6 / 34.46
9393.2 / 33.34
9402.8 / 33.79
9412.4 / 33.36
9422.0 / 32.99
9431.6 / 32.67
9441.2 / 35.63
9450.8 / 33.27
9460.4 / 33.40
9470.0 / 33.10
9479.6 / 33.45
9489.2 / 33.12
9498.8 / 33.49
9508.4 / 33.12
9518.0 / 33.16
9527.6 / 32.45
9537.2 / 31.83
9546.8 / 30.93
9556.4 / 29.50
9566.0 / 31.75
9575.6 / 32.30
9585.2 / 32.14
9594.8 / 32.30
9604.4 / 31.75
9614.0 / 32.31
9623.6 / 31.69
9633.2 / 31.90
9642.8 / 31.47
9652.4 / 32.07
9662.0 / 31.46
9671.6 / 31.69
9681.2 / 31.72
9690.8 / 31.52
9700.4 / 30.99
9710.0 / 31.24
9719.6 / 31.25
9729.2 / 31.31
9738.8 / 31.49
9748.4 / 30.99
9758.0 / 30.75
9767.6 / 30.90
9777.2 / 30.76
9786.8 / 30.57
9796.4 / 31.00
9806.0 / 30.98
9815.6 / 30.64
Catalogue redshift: 0.001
